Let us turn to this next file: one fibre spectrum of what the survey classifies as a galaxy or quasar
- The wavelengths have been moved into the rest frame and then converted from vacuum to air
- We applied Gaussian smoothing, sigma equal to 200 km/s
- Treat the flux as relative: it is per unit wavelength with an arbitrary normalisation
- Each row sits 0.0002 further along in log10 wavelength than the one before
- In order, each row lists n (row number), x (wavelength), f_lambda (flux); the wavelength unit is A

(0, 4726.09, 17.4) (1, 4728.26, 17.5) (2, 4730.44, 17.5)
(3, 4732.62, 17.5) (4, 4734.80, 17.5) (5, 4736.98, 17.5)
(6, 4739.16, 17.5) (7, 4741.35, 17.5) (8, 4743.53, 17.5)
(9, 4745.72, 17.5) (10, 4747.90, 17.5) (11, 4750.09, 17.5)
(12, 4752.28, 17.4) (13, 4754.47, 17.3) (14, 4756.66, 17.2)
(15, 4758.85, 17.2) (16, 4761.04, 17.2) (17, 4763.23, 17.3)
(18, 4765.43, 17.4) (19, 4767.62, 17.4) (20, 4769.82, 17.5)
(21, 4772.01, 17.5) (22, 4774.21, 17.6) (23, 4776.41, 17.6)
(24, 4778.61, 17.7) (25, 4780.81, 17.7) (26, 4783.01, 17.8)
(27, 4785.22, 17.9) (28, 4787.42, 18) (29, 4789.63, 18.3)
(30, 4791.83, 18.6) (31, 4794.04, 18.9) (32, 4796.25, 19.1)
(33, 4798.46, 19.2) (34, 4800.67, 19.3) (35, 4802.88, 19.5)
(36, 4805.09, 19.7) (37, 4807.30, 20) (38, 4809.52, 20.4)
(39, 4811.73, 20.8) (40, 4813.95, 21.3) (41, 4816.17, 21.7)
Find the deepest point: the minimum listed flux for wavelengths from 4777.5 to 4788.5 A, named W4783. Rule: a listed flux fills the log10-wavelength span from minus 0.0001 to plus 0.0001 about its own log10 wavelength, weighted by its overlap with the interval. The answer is 17.7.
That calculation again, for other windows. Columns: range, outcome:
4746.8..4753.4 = 17.4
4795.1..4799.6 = 19.1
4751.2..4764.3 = 17.2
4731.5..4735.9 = 17.5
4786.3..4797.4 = 18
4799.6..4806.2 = 19.3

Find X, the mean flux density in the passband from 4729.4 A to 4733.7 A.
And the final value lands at 17.5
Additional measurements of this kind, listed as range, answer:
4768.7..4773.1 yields 17.5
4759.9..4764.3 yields 17.3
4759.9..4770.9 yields 17.4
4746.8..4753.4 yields 17.5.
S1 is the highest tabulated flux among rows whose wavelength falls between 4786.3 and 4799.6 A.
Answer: 19.2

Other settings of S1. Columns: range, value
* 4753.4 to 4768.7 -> 17.4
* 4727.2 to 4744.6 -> 17.5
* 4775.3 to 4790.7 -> 18.3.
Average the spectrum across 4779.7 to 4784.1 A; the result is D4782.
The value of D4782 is 17.8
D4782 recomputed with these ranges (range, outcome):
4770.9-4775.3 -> 17.6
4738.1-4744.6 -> 17.5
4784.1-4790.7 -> 18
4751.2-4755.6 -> 17.3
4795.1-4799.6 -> 19.1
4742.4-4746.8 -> 17.5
